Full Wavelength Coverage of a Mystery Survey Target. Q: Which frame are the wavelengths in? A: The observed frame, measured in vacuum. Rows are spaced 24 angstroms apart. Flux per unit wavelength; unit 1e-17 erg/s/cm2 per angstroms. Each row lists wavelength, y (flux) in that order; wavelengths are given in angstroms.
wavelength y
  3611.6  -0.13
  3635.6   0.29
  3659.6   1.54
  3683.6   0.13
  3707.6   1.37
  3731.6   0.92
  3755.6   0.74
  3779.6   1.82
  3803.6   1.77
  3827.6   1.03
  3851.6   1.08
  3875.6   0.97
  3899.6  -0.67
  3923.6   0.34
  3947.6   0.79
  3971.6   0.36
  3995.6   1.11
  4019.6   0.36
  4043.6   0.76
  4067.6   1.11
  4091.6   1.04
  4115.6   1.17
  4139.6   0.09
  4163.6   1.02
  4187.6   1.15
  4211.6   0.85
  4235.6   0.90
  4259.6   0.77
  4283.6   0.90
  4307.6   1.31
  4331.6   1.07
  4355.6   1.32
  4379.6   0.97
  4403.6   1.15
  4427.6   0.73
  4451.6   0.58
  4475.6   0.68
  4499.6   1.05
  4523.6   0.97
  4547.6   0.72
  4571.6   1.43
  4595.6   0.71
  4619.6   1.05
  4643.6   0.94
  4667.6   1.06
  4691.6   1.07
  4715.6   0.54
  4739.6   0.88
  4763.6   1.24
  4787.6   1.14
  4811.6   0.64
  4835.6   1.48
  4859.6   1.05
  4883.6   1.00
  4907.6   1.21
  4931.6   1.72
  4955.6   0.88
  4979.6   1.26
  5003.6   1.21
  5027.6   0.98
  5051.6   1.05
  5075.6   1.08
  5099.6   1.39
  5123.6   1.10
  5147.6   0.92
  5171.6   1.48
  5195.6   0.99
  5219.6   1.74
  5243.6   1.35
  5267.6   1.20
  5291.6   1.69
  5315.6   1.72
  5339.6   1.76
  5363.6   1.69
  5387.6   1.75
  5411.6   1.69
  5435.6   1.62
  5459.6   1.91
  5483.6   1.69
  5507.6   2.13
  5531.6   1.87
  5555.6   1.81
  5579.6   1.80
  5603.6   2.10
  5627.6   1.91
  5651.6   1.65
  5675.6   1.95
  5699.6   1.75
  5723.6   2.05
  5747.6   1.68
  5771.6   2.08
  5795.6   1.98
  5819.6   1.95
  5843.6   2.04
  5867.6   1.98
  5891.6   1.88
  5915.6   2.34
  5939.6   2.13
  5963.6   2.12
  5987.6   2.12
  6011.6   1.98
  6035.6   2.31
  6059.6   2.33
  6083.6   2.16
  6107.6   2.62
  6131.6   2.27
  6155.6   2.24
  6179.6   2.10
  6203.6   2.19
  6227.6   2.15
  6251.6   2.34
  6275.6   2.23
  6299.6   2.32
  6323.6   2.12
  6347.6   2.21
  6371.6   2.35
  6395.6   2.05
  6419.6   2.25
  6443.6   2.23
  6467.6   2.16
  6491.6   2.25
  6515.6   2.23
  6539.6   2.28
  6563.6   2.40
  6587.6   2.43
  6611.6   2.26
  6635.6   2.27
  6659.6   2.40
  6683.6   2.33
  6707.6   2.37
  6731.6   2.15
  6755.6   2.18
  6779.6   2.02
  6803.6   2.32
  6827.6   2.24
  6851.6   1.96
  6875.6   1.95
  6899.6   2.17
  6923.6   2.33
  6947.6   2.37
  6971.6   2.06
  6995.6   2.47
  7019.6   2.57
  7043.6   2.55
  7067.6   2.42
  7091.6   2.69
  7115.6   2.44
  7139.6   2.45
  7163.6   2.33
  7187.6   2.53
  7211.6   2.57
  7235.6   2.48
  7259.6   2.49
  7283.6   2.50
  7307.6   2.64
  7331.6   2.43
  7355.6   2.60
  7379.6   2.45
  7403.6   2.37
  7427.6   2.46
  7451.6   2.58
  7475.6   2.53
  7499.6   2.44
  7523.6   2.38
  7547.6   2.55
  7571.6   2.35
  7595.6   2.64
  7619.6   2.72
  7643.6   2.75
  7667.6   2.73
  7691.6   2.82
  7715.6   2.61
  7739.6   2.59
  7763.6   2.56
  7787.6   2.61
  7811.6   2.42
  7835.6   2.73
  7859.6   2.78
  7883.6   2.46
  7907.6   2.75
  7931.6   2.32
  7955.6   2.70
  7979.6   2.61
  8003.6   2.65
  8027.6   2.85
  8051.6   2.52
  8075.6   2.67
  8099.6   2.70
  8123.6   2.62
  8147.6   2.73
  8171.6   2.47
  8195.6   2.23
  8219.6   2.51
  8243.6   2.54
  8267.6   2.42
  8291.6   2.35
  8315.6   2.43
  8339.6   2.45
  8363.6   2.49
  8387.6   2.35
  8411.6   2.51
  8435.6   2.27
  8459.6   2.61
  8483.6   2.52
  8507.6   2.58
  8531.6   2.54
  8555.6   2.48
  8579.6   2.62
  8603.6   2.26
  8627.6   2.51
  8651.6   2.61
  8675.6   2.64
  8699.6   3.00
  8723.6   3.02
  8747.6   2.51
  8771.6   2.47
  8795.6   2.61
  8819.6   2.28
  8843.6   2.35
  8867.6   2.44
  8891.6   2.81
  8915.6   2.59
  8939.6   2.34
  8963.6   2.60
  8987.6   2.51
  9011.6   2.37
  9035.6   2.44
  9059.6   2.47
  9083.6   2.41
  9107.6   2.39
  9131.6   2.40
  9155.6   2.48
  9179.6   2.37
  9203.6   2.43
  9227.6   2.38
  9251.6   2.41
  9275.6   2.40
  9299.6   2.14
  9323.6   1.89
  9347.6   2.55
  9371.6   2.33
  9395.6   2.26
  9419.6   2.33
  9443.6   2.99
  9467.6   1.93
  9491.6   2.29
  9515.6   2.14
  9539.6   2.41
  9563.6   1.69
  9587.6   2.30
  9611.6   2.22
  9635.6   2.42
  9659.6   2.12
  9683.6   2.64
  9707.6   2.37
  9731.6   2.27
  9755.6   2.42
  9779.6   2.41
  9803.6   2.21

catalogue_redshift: 0.32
